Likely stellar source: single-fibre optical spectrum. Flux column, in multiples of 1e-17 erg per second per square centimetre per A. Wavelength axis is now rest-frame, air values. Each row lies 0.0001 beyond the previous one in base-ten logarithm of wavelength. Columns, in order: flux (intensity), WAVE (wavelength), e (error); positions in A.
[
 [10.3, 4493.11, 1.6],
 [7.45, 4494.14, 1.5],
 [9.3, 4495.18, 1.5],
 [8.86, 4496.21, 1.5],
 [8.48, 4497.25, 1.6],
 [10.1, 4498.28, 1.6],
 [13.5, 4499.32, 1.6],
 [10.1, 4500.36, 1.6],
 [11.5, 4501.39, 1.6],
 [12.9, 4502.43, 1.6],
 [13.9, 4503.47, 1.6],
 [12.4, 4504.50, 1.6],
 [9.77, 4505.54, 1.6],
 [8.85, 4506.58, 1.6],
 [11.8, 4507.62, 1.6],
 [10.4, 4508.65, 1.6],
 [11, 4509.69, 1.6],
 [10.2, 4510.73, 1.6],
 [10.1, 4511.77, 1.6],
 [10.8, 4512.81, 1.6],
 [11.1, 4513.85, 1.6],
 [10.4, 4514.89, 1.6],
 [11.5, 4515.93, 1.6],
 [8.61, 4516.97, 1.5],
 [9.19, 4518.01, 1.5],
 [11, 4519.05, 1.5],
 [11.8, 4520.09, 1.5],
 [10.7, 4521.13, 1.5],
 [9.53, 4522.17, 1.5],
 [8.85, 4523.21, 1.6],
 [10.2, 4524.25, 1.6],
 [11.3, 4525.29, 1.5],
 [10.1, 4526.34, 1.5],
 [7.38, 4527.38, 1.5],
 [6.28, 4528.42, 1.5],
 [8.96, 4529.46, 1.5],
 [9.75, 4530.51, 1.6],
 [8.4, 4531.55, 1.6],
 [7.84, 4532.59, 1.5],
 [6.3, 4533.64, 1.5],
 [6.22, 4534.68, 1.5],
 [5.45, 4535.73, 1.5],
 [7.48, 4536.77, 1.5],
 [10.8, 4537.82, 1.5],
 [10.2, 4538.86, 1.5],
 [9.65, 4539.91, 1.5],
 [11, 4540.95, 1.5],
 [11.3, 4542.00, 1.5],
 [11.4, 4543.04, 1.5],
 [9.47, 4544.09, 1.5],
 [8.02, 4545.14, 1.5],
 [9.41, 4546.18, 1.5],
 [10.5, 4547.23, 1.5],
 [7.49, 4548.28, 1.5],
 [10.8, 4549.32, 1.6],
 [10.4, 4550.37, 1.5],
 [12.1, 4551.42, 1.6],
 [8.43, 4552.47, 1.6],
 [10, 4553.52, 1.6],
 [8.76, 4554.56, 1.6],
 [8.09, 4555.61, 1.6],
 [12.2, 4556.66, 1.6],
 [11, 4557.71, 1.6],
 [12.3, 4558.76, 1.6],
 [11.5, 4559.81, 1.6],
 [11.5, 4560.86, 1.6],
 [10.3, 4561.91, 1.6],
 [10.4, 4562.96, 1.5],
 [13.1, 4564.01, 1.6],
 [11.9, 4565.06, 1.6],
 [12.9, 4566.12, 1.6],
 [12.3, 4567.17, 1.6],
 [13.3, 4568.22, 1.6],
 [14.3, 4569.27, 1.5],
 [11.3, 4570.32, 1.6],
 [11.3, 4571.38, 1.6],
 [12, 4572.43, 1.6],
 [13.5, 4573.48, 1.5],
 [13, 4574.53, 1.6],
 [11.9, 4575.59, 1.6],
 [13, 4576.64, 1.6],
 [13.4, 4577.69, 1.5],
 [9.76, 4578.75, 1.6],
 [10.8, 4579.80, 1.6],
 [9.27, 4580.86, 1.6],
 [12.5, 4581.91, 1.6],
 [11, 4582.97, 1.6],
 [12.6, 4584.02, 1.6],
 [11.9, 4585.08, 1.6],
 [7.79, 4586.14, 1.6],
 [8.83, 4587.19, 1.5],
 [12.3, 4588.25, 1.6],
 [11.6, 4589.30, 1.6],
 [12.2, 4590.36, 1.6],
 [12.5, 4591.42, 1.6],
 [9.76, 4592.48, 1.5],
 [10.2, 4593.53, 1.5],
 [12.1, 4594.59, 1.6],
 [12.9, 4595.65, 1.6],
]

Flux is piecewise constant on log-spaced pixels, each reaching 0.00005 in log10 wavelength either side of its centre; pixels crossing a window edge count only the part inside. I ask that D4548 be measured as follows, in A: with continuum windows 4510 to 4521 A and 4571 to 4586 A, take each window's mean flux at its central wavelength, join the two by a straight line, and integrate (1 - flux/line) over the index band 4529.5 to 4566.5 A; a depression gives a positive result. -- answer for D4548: 4.3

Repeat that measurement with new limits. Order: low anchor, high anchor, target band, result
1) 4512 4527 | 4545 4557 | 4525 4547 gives 2.4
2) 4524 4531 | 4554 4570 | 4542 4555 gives 1.0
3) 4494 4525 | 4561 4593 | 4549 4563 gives 0.9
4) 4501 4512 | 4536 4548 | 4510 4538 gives 3.4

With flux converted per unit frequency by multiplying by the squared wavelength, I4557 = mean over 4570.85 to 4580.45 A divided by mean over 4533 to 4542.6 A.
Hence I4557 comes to 1.40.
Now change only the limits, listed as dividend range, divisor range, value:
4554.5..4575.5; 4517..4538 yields 1.36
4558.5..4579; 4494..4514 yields 1.17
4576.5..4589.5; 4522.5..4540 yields 1.33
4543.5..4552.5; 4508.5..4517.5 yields 0.94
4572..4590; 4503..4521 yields 1.10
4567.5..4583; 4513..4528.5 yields 1.24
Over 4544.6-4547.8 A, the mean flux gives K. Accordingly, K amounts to 9.28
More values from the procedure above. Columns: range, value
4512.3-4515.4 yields 10.8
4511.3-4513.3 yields 10.4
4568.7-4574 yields 12.5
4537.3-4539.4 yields 10.5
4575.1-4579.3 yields 12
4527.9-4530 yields 7.62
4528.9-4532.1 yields 9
